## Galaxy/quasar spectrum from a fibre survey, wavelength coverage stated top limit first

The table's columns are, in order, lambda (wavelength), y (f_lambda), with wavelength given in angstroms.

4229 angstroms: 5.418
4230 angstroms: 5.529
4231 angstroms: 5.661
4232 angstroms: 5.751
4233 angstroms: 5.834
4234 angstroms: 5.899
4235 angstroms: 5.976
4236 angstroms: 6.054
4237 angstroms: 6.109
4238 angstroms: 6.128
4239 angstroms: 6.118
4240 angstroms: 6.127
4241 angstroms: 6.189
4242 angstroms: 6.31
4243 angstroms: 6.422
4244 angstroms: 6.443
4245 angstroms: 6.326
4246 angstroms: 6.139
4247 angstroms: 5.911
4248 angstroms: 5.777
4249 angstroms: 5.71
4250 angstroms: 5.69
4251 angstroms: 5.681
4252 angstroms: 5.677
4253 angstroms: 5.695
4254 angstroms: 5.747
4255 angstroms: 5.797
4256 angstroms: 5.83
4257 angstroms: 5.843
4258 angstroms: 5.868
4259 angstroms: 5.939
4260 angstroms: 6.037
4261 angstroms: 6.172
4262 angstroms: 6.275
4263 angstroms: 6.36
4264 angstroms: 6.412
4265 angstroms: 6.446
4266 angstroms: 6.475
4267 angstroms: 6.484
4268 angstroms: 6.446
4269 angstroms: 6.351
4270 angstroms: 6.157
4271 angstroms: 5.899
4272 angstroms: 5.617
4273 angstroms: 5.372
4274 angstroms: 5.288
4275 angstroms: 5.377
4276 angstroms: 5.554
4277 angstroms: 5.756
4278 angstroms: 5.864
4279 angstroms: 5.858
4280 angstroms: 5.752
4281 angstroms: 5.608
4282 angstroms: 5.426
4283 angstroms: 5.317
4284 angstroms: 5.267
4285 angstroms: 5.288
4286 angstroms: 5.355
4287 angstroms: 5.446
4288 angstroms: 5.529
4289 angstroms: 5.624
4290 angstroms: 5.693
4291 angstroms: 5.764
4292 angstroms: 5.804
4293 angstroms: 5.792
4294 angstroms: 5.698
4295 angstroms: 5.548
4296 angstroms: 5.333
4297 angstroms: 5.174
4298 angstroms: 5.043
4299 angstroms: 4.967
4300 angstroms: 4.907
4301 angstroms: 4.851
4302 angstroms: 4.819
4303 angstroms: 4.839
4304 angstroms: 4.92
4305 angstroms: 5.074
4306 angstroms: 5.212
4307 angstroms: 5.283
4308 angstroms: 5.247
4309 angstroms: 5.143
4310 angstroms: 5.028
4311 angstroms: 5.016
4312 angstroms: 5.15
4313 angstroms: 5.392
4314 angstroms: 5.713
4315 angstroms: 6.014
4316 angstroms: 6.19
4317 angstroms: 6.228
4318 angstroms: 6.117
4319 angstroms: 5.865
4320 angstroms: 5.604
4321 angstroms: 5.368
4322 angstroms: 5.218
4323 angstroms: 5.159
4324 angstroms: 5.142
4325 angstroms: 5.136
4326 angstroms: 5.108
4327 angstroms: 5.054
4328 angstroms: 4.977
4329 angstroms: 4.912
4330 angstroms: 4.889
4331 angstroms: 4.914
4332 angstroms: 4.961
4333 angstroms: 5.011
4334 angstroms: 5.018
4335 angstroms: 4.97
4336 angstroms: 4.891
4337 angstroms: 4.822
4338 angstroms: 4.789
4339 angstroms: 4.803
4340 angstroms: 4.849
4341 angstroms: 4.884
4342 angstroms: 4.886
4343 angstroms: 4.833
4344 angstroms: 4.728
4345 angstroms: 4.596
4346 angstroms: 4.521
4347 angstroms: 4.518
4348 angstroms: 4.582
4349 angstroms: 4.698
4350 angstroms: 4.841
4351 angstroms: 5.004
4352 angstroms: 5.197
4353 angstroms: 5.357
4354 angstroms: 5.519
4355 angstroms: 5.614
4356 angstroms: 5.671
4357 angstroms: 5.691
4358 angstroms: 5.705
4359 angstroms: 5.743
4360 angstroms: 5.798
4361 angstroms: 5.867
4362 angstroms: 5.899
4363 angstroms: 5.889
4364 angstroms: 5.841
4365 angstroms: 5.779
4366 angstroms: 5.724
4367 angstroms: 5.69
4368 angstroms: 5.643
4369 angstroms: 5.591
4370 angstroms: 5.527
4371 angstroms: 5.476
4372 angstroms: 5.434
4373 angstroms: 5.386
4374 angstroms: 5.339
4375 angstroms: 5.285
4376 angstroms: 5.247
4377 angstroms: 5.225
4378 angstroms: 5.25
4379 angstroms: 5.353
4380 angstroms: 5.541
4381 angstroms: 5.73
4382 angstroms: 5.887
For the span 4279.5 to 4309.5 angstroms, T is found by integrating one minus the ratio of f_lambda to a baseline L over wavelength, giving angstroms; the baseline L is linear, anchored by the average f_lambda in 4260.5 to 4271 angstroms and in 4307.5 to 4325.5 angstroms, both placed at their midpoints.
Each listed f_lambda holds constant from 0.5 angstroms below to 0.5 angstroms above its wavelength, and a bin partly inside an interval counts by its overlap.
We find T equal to 2.7 angstroms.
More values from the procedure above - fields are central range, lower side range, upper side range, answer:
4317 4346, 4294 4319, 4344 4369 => 1.5 angstroms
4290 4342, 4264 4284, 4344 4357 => 1.6 angstroms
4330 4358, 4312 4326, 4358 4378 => 3.1 angstroms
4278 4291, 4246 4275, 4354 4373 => 0.8 angstroms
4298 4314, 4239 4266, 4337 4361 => 1.3 angstroms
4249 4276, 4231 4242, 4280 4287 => -1.3 angstroms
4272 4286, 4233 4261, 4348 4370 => 0.8 angstroms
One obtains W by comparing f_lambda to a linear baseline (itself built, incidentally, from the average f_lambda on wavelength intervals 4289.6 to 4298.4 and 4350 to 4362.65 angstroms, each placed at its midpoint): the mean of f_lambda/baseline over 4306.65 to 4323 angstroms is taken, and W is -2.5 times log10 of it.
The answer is 0.00 mag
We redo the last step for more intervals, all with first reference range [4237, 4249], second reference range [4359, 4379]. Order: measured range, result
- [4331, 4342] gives 0.17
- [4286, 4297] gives 0.06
